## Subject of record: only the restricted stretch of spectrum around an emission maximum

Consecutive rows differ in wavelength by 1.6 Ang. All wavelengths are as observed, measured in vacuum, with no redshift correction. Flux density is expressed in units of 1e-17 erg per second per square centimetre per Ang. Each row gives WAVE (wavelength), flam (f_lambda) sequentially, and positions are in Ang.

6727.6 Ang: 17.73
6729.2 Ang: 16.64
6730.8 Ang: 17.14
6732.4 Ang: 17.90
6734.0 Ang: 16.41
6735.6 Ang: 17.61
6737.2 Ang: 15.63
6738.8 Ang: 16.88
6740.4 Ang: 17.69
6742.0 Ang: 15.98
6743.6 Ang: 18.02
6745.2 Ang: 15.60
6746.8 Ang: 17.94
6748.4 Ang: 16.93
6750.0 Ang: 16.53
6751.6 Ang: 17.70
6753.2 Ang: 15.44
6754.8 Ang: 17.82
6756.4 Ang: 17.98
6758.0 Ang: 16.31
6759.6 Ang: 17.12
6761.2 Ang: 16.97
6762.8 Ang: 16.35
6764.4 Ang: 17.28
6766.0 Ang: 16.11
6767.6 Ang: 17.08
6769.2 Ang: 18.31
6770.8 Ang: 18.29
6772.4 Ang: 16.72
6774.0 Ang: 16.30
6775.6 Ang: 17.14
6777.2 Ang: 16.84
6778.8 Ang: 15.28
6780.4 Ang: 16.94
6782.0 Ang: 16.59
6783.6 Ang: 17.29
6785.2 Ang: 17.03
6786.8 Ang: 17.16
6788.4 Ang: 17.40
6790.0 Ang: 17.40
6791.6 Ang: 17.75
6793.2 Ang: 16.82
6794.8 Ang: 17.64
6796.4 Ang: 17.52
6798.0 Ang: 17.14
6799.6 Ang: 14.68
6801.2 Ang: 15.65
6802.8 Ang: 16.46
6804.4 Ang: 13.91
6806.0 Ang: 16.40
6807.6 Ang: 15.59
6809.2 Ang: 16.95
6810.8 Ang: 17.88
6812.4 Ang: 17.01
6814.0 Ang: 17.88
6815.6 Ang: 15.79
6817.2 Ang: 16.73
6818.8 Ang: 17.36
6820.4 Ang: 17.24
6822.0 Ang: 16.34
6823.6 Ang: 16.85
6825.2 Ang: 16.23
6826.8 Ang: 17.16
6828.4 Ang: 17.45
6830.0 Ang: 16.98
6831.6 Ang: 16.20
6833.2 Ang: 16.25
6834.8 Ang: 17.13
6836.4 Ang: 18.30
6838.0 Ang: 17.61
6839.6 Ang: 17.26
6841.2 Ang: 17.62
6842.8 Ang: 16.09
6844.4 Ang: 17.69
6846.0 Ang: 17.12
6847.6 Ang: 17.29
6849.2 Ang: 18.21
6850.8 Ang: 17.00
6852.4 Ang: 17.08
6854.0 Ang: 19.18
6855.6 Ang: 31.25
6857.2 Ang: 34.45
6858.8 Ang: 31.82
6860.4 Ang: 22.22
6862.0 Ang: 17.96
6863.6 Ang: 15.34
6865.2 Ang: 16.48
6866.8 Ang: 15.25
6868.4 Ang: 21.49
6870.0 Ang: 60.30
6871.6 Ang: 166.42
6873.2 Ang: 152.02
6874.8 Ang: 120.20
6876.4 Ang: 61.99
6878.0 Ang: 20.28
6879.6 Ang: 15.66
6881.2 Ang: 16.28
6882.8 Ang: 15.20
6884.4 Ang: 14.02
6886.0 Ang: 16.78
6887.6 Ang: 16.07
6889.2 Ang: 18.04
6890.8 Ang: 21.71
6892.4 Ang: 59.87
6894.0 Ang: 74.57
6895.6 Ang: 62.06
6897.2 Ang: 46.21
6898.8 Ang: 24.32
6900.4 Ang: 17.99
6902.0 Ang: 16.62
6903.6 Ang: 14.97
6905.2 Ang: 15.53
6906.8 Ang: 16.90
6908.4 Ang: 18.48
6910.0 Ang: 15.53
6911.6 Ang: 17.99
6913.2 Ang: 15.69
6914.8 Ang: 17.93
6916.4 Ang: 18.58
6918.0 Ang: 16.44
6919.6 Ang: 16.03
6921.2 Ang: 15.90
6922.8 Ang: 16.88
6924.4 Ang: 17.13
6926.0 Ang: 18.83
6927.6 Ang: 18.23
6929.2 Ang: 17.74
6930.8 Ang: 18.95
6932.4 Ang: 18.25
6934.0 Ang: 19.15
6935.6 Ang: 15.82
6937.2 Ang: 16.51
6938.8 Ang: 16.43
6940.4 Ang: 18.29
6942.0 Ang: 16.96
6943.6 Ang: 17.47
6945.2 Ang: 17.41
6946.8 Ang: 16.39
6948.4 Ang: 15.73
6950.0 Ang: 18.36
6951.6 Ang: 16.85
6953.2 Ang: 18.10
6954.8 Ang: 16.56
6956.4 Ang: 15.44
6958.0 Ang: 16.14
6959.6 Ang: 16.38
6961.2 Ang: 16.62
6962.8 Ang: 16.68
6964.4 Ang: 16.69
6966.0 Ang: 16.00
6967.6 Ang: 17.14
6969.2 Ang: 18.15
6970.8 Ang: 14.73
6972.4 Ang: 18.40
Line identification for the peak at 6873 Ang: H-alpha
